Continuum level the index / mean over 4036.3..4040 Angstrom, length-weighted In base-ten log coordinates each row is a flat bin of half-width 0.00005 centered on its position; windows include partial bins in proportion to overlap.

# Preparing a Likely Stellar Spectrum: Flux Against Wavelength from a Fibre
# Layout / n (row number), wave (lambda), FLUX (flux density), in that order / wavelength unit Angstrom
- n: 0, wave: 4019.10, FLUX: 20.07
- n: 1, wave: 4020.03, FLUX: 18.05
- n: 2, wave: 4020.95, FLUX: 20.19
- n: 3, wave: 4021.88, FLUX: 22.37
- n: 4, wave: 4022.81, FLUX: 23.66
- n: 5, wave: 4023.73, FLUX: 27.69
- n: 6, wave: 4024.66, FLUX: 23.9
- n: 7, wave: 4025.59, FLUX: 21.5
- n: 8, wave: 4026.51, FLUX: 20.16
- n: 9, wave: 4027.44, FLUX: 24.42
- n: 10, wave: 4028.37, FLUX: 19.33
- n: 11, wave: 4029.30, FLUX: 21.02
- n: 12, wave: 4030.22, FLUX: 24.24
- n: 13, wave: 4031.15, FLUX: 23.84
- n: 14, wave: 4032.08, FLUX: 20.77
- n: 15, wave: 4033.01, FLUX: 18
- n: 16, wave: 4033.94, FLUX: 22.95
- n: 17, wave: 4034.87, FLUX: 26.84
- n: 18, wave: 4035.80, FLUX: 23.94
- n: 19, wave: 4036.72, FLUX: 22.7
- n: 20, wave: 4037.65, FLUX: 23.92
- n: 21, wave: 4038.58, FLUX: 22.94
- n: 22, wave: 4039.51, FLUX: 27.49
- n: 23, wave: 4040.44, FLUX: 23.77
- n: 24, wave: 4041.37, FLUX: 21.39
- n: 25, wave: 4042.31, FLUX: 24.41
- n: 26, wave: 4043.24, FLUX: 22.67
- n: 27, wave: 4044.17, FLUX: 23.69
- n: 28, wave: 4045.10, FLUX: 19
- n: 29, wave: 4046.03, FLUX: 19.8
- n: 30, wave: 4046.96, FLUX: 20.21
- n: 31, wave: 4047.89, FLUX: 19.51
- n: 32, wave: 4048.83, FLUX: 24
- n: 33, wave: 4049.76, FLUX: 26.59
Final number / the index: 24.3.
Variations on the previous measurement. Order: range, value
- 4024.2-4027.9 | 22.5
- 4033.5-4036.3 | 24.6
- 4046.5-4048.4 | 19.9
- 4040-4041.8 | 22.6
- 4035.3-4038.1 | 23.6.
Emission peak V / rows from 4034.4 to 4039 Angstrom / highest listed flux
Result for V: 26.84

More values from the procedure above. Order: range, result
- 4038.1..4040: 27.49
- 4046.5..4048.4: 20.21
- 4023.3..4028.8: 27.69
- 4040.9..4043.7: 24.41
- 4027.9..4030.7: 24.24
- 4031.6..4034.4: 22.95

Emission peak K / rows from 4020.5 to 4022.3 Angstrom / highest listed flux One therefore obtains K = 22.37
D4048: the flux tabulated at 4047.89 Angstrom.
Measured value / 19.51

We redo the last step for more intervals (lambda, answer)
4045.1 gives 19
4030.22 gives 24.24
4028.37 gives 19.33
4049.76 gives 26.59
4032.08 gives 20.77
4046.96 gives 20.21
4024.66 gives 23.9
